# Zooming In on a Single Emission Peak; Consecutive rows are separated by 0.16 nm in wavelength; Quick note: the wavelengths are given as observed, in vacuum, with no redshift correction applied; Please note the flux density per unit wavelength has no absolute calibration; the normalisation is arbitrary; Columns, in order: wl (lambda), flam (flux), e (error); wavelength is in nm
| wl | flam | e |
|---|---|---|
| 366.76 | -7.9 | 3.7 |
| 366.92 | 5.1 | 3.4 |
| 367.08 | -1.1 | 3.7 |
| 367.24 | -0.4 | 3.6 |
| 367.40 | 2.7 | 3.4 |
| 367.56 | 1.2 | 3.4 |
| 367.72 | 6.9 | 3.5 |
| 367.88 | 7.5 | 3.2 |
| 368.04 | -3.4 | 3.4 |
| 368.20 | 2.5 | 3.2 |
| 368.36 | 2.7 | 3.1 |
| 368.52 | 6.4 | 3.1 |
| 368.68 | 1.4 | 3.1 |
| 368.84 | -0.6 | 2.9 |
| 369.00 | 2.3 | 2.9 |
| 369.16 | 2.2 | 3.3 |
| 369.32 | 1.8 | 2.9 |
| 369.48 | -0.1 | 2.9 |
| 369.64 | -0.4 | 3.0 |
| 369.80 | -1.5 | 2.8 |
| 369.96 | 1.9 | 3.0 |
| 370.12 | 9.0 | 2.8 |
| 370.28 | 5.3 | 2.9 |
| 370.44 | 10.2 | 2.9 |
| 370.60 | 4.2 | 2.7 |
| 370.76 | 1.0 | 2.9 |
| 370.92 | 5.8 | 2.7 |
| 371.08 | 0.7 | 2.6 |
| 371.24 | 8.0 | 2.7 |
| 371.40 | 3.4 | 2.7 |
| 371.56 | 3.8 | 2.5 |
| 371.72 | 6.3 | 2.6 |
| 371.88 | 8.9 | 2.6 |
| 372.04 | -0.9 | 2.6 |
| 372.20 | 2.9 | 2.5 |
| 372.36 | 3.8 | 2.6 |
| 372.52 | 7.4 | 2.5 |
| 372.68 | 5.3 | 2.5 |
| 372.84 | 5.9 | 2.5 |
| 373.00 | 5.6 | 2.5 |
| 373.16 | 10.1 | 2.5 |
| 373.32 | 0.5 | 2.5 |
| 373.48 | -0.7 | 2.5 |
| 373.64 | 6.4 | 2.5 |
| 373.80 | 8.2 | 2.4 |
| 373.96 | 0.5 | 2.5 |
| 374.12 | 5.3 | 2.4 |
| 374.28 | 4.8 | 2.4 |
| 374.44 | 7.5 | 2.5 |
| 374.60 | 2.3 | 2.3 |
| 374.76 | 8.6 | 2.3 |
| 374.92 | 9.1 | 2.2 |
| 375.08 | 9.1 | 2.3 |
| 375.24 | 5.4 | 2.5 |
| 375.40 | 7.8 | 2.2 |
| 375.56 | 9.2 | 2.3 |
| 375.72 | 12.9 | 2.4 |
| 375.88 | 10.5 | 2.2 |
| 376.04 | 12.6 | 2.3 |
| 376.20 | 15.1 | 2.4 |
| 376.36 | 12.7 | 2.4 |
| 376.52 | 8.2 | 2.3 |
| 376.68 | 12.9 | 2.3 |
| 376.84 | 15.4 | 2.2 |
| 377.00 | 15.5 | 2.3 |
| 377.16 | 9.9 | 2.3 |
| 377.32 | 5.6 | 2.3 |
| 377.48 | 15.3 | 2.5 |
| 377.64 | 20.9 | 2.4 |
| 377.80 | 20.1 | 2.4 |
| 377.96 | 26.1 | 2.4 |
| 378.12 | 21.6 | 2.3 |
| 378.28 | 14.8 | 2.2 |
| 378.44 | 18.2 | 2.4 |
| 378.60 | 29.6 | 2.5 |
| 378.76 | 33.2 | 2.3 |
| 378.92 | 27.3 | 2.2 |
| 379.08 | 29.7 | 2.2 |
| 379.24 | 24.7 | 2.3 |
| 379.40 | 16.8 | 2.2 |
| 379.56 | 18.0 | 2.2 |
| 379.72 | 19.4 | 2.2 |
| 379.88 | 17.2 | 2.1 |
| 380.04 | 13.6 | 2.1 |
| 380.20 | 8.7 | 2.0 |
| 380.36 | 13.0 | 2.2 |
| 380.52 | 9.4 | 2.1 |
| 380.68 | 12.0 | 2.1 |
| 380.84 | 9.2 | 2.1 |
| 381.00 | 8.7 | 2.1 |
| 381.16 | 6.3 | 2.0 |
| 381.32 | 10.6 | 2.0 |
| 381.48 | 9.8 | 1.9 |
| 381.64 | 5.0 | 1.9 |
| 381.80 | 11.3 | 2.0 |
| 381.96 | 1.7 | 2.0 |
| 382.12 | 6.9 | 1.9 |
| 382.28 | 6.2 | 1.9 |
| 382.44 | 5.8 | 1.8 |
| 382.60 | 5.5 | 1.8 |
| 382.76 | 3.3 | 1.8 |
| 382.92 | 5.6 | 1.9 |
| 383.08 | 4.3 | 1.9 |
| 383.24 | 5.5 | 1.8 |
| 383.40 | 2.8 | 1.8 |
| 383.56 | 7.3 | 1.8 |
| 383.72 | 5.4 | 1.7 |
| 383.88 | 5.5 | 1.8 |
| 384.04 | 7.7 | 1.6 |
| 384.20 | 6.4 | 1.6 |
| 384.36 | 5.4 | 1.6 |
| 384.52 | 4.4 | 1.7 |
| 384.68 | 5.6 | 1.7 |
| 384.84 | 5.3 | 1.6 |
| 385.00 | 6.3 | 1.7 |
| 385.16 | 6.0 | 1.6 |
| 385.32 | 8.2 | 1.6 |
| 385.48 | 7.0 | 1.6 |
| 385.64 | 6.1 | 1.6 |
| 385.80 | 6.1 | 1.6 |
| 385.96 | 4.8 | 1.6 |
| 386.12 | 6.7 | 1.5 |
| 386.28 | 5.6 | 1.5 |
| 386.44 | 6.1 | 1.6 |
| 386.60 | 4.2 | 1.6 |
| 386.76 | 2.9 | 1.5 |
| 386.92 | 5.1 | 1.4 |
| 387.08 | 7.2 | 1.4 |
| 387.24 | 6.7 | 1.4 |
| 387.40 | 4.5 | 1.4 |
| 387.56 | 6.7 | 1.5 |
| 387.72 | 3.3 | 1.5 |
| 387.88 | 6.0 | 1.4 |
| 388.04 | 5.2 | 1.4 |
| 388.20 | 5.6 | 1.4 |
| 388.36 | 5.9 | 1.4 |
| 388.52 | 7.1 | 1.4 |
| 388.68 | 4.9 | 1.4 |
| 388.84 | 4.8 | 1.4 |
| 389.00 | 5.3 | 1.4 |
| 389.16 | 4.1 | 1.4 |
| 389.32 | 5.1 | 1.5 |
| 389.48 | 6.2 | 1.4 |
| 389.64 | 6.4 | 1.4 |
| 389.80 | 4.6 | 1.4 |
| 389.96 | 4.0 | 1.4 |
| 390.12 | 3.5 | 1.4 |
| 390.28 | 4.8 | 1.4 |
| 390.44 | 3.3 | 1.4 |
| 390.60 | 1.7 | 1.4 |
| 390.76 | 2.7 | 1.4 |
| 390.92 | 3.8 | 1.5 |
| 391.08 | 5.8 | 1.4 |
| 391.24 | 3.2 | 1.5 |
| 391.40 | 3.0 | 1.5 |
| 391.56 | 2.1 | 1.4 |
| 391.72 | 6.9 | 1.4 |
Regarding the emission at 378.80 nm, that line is Lyman alpha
